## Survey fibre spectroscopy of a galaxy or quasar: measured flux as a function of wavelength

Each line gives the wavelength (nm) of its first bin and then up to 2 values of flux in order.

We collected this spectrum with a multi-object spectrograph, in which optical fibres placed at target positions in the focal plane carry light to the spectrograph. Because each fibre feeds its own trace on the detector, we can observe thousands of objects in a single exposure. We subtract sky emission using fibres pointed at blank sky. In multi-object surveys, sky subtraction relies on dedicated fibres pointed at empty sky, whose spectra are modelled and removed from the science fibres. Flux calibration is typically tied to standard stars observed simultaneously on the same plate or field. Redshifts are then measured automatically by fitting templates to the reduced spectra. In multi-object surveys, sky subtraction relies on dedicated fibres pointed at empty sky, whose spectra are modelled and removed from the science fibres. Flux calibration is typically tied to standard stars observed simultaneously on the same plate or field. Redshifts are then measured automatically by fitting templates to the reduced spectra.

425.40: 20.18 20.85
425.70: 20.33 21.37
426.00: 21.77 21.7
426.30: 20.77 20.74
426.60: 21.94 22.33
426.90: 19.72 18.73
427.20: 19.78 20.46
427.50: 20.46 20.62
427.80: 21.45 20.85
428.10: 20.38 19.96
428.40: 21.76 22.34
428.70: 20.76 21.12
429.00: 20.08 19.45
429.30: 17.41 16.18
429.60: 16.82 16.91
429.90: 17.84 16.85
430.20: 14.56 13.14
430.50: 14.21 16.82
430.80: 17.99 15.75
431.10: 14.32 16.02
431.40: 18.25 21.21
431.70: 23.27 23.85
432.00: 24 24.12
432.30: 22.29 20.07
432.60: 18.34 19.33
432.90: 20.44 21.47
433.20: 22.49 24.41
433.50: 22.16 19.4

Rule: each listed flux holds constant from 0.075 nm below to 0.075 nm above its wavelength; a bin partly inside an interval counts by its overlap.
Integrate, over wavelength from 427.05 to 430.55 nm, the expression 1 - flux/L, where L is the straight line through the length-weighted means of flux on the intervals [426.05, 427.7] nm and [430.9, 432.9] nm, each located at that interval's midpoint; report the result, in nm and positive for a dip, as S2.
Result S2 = 0.274 nm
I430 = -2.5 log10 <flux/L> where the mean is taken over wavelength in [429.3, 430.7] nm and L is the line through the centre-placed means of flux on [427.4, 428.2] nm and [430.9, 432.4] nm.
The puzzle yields 0.27 mag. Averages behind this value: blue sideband 20.7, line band 16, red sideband 20.4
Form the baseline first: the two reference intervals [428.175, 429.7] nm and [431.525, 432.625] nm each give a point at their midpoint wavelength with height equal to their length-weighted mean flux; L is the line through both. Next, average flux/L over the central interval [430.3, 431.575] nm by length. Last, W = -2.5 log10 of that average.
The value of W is 0.29 mag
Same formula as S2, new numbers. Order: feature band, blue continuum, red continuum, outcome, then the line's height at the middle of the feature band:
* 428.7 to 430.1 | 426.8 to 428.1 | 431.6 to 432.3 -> 0.22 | 21.7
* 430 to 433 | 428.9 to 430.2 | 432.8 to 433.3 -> 0.16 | 19.8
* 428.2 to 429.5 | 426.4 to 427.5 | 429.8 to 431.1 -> -0.14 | 18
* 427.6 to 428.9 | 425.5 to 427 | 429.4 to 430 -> -0.16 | 18.7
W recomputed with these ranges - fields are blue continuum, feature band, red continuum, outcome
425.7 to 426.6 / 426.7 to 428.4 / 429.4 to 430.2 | -0.05 mag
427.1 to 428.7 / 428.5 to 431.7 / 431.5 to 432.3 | 0.25 mag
